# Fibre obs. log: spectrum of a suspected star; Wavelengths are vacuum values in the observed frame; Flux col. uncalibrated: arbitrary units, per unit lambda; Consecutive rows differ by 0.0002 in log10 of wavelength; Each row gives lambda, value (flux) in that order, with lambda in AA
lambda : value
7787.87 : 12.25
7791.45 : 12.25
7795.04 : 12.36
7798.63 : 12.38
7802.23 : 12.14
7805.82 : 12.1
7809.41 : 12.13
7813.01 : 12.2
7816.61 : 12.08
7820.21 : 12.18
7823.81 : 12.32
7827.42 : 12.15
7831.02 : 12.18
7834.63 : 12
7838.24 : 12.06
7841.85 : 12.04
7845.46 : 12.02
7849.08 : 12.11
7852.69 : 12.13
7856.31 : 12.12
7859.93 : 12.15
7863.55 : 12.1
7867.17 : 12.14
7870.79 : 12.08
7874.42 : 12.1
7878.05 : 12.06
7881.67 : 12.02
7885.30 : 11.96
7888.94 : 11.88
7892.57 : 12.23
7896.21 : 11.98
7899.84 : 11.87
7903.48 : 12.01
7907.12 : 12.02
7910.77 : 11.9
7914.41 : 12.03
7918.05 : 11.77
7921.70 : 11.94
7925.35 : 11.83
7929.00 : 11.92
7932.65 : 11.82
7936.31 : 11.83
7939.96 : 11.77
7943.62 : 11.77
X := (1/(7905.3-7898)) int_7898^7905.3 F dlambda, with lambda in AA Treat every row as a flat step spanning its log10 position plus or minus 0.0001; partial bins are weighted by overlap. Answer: 12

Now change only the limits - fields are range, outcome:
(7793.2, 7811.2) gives 12.2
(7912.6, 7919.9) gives 11.9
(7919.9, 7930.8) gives 11.9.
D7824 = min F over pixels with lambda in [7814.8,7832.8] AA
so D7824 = 12.08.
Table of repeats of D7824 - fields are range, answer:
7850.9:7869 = 12.1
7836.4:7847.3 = 12.02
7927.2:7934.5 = 11.82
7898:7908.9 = 11.87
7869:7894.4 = 11.88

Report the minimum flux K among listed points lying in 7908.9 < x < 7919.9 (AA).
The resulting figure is 11.77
